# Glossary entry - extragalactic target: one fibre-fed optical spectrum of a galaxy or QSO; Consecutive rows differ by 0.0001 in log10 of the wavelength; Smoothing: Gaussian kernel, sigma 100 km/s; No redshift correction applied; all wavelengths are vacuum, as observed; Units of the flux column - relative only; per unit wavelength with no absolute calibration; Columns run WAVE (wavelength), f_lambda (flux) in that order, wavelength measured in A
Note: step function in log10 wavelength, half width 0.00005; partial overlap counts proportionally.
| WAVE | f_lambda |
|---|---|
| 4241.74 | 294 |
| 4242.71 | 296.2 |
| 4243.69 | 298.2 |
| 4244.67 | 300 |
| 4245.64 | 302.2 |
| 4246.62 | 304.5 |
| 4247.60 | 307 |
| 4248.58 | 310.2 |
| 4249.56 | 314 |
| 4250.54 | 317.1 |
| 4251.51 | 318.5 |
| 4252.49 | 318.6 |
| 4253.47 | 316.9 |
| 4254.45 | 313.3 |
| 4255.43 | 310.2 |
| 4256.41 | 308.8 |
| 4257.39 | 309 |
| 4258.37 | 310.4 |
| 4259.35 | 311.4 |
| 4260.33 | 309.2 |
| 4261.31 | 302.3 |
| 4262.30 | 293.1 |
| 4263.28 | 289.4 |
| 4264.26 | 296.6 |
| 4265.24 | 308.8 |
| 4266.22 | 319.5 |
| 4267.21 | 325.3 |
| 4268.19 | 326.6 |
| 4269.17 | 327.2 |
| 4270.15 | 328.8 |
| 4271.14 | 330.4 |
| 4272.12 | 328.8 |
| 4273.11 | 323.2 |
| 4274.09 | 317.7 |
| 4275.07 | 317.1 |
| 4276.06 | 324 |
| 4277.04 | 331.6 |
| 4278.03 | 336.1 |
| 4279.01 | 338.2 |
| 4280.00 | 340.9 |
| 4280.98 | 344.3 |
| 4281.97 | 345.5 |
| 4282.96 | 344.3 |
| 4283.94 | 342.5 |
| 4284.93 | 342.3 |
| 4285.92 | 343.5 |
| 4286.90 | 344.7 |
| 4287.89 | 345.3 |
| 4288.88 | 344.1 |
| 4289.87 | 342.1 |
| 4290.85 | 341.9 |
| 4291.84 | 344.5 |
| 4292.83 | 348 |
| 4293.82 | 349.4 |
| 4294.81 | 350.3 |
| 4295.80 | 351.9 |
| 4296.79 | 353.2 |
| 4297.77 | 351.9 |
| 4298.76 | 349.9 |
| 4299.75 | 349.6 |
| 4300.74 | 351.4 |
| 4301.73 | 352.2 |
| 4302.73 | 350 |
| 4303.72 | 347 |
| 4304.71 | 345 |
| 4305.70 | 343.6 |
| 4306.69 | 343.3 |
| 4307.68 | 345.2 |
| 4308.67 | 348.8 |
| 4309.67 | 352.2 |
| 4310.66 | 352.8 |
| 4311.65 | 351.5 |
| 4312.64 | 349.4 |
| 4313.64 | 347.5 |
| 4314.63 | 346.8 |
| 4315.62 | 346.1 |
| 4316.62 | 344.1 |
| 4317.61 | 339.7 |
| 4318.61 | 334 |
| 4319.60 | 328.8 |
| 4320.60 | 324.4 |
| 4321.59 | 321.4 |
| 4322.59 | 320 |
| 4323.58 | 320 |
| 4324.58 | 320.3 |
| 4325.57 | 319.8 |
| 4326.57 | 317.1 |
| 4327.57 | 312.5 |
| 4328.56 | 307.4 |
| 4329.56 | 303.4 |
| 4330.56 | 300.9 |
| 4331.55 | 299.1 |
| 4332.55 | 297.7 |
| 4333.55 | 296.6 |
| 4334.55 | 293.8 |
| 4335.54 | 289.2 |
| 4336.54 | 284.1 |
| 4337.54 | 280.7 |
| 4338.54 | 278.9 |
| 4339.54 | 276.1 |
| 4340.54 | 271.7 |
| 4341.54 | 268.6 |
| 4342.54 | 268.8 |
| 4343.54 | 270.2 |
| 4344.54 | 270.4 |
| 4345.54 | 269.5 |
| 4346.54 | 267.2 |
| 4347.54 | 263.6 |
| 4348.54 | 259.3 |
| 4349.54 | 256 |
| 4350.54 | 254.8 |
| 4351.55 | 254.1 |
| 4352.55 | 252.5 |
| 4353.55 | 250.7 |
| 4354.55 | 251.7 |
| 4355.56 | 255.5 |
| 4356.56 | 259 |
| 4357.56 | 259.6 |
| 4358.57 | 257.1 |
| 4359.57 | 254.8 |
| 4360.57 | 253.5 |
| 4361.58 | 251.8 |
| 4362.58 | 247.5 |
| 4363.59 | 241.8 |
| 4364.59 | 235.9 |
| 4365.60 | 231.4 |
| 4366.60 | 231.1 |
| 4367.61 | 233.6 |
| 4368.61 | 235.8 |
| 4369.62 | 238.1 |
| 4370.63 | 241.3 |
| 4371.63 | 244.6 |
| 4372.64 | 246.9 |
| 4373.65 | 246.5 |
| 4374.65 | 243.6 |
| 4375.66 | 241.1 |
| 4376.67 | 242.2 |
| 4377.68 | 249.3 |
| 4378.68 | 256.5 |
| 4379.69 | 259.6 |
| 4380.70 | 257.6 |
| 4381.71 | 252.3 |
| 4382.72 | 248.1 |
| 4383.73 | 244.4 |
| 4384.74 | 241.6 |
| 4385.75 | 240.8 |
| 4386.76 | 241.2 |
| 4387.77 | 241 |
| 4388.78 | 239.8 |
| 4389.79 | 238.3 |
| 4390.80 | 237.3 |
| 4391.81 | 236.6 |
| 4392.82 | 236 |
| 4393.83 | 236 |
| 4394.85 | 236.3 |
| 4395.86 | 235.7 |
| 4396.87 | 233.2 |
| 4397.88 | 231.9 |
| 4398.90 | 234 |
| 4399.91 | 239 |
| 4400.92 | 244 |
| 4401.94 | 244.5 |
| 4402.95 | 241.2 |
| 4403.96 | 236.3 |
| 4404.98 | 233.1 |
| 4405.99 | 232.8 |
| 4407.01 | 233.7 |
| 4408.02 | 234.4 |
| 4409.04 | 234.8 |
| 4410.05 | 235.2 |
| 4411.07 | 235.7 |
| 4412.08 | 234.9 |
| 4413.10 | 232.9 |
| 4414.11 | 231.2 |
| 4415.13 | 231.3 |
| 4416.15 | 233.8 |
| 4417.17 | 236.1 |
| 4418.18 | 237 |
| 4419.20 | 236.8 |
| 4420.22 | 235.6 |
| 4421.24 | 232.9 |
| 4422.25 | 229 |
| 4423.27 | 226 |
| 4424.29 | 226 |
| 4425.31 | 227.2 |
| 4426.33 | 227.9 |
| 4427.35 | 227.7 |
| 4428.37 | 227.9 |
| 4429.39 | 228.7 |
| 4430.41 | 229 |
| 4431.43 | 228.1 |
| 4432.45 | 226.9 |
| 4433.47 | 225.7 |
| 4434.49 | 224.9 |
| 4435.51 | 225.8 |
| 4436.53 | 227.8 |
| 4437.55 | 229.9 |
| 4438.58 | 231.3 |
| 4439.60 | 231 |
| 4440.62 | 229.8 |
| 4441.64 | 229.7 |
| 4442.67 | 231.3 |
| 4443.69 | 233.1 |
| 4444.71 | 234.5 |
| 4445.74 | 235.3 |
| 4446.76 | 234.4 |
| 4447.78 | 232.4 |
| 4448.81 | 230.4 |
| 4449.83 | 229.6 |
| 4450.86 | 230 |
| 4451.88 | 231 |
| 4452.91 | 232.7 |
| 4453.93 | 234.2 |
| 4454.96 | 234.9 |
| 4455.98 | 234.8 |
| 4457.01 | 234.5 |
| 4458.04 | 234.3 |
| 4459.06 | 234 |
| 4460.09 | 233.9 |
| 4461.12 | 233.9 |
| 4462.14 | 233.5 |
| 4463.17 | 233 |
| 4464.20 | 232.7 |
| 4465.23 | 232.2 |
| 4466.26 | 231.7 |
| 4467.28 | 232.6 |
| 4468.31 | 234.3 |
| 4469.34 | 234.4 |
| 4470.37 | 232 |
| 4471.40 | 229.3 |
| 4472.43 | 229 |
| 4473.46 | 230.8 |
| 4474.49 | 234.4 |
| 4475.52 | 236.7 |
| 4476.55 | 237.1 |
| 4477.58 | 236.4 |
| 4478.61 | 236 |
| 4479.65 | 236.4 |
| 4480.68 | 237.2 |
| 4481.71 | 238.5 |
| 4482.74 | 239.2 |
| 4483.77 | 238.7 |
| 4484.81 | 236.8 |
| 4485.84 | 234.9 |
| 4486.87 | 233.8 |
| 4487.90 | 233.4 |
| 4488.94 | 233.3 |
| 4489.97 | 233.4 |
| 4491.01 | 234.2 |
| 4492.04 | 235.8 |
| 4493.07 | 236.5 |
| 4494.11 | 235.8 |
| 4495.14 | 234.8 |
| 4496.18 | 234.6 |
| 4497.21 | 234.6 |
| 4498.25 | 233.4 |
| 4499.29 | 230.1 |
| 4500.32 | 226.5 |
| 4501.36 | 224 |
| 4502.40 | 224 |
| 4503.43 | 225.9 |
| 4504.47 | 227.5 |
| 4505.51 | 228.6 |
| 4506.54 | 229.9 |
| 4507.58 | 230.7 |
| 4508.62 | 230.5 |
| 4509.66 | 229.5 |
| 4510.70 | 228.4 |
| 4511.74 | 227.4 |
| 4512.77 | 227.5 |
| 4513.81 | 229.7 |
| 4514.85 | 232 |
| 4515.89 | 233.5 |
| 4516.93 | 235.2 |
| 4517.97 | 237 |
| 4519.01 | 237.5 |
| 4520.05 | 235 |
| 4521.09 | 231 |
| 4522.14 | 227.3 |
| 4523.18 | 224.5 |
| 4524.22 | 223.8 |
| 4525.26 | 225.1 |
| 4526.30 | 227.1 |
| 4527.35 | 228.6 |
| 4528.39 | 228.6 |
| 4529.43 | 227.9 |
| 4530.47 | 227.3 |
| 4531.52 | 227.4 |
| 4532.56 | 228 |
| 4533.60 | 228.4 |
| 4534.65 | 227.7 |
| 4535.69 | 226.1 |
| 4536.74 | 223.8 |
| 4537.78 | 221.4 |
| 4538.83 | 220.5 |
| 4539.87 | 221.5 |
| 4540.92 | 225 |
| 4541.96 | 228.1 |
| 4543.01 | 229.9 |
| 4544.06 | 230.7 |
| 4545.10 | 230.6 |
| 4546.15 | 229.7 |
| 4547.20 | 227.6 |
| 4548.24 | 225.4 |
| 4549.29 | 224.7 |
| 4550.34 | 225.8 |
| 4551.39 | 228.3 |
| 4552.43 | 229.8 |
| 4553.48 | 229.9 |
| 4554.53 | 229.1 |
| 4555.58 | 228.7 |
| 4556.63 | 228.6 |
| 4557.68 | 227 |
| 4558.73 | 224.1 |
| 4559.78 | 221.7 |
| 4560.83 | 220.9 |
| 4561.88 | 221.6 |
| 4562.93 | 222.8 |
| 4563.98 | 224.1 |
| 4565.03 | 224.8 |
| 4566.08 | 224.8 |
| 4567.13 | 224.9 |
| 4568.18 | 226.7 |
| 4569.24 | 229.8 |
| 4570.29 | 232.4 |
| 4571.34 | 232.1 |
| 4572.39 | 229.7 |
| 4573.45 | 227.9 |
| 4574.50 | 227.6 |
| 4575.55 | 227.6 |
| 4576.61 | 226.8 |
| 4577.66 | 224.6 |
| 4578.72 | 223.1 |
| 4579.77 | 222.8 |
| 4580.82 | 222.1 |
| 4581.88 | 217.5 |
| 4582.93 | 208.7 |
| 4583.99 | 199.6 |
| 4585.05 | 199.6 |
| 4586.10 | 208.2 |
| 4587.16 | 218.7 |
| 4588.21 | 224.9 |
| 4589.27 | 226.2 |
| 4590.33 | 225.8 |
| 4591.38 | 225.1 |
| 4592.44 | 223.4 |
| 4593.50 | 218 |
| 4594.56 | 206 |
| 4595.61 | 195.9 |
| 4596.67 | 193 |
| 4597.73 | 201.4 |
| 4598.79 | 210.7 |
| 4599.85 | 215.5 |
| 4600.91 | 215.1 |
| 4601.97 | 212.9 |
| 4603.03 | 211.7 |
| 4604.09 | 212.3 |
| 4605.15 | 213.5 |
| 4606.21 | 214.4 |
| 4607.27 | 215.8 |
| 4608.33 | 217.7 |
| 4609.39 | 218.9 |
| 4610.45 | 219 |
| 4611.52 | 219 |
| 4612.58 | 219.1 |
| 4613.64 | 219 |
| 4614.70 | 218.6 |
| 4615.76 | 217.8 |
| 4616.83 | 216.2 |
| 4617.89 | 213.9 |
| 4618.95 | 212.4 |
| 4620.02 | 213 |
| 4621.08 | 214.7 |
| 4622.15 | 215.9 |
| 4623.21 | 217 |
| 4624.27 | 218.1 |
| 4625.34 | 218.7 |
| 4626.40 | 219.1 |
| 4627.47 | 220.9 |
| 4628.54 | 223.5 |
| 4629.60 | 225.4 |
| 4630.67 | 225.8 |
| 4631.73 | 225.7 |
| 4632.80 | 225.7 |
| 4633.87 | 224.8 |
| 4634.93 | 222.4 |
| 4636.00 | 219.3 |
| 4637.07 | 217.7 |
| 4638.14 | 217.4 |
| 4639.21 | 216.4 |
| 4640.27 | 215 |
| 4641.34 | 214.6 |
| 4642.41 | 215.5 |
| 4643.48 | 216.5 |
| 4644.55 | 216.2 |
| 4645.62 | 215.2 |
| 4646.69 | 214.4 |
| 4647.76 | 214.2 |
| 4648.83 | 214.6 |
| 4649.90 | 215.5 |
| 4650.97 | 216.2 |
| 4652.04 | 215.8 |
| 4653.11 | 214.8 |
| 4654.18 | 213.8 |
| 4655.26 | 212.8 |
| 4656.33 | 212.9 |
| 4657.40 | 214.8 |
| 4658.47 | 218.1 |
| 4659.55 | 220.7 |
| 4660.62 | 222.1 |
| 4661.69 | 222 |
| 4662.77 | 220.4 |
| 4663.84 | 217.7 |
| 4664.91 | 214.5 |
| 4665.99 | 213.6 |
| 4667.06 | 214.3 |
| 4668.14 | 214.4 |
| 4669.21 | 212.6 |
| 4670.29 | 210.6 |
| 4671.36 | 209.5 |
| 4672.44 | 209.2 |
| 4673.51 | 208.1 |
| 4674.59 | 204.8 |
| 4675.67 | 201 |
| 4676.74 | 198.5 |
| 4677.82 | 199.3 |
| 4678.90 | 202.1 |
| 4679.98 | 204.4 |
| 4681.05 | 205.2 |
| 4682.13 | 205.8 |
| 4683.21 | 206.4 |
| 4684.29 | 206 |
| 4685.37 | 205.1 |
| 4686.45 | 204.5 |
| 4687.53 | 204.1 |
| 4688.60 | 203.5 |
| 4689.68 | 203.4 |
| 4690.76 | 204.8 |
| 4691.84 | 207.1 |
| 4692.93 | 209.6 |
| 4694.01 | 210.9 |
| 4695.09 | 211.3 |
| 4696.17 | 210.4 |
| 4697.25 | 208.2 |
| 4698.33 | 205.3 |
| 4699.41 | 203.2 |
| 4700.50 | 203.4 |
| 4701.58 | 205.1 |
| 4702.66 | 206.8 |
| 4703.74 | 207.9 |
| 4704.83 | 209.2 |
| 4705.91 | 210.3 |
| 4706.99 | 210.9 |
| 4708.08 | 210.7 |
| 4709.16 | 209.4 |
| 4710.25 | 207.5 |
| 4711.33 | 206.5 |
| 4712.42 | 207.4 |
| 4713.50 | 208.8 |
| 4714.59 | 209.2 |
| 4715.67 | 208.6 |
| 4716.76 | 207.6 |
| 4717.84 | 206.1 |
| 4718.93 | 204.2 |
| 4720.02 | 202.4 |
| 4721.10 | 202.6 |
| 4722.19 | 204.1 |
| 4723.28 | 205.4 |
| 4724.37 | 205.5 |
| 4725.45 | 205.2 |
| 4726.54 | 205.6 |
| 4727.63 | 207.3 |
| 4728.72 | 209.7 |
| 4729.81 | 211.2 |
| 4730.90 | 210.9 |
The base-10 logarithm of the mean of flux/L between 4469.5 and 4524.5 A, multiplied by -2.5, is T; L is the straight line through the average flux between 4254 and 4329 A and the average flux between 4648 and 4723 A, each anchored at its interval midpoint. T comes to 0.16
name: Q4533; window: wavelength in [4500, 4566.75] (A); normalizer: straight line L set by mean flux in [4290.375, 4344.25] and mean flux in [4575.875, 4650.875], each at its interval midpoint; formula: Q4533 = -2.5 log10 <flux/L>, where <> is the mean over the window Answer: 0.083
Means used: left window 325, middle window 227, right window 217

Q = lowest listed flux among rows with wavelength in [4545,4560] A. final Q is 221.7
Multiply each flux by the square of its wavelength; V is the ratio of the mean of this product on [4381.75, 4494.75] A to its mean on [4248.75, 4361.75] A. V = 0.79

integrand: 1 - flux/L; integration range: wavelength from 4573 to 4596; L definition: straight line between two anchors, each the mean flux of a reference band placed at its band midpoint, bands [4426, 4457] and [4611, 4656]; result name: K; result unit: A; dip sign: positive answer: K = 0.3 A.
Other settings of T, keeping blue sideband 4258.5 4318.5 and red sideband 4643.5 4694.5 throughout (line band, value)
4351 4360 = 0.228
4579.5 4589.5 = 0.117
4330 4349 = 0.147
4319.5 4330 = 0.025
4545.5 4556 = 0.100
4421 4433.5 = 0.264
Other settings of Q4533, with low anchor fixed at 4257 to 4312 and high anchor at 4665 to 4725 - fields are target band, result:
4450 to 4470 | 0.20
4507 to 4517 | 0.15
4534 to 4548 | 0.13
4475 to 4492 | 0.16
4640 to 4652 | 0.03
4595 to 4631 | 0.08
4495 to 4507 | 0.17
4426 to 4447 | 0.24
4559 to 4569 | 0.11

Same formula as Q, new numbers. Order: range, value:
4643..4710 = 198.5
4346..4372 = 231.1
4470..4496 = 229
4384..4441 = 224.9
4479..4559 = 220.5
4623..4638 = 217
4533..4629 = 193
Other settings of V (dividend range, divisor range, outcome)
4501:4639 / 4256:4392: 0.84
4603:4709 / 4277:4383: 0.82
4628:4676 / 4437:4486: 1.01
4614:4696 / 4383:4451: 1.02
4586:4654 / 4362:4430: 1.01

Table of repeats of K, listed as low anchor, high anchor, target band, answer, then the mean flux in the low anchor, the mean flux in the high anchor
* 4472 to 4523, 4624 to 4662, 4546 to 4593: 0.4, 233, 218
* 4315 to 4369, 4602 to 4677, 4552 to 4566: 0.5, 280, 216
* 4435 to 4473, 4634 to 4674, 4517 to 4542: -0.2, 232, 216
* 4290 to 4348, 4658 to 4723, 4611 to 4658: 1.6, 321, 208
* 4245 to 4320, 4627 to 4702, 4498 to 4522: 2.8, 332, 213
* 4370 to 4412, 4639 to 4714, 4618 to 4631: -0.2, 241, 210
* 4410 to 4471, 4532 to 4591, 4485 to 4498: -0.3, 232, 224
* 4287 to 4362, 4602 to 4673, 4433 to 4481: 6.7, 310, 217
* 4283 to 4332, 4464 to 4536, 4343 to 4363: 3.5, 338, 232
